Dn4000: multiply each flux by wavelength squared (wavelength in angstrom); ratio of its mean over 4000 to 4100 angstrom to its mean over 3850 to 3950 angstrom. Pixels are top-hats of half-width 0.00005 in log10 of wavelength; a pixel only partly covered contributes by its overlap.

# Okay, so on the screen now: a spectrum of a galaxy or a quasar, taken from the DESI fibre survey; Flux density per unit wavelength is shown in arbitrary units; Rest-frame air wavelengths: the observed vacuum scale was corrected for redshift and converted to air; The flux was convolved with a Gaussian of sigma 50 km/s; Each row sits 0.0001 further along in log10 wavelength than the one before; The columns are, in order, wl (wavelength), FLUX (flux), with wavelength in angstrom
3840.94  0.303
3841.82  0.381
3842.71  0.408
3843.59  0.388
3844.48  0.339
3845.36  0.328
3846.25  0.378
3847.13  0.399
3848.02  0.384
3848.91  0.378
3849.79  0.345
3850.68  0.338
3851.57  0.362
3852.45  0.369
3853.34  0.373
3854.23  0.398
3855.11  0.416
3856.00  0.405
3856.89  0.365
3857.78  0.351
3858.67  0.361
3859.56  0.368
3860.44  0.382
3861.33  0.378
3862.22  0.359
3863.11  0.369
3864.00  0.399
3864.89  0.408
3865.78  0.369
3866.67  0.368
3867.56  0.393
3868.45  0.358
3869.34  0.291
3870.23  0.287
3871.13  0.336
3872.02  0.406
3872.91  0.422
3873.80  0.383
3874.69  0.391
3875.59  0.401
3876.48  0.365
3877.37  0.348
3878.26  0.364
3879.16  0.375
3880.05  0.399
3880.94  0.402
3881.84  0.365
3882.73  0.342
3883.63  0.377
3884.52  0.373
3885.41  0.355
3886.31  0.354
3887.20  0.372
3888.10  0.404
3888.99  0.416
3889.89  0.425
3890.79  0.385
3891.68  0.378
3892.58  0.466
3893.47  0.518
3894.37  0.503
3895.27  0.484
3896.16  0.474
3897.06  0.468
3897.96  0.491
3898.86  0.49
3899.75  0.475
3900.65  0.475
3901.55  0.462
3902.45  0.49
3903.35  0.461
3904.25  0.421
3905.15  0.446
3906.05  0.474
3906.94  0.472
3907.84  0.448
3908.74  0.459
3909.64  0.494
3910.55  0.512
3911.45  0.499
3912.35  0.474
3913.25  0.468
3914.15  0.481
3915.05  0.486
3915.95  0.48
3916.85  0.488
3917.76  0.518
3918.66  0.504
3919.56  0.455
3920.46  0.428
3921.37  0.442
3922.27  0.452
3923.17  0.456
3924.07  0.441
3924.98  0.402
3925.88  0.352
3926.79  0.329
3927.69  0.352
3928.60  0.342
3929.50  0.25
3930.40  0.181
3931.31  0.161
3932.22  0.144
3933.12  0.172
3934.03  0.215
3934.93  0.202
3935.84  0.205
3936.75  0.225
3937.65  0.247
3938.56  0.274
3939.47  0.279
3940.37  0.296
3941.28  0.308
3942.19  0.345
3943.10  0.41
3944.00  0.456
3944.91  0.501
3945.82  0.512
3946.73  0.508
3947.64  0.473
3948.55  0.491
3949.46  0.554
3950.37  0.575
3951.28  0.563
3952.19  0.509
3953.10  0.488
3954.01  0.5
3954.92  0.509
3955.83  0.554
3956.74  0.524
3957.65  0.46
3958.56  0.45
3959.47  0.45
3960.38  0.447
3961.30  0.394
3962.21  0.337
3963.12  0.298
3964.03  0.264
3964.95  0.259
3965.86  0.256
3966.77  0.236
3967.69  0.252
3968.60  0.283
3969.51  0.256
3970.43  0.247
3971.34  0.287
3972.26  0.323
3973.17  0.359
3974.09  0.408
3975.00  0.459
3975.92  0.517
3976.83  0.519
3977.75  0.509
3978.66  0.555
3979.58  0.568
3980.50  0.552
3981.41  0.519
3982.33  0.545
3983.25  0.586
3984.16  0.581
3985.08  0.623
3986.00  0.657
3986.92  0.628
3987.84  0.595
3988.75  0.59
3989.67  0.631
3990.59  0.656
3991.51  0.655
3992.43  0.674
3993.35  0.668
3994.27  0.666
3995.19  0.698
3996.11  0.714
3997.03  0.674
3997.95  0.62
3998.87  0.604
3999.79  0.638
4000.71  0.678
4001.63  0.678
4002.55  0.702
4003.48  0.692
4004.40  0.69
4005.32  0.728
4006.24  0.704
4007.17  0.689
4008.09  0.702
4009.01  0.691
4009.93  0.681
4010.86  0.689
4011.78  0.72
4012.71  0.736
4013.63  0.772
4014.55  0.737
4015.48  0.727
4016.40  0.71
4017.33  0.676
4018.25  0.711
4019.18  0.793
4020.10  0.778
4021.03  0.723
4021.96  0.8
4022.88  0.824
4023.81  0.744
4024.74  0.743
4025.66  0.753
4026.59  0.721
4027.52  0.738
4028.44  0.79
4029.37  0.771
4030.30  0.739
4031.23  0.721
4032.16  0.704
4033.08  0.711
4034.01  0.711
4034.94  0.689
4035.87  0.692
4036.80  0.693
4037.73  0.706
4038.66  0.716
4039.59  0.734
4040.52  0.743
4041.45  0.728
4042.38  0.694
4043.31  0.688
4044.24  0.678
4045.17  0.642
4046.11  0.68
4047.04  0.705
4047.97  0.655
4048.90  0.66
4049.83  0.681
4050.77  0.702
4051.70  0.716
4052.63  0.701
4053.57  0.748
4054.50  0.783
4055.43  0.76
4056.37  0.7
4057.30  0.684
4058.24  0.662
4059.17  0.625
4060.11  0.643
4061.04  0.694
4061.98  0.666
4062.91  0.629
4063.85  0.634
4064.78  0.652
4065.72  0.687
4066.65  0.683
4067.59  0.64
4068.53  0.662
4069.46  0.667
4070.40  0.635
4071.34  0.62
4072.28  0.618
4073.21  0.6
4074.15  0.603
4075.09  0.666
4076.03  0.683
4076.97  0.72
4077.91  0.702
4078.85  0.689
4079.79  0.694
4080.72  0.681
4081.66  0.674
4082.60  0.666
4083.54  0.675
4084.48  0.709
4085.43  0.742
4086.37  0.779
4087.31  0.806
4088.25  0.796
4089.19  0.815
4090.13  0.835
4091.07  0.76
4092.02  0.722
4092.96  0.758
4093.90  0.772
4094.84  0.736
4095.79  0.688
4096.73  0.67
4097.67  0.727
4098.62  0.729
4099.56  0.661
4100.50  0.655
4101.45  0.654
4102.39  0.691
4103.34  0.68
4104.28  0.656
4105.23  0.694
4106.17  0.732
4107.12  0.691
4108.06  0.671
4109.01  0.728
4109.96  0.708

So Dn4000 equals 1.9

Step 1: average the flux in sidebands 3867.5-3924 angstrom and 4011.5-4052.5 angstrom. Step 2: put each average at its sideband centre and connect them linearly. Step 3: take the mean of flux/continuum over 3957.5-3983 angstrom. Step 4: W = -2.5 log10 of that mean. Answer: 0.441 mag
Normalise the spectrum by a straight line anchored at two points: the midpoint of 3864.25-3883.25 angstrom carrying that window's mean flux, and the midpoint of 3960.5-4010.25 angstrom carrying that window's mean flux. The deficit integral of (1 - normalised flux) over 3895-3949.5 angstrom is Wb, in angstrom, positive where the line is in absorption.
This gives 4.2 angstrom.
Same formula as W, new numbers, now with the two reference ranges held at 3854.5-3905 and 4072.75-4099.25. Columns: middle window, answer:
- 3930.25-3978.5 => 0.354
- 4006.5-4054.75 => -0.142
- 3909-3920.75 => -0.067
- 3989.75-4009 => -0.158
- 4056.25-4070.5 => 0.036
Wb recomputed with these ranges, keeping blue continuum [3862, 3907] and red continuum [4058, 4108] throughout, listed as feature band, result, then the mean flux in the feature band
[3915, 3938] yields 6.1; 0.341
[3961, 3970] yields 4.2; 0.282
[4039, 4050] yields -1.0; 0.691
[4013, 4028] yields -3.6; 0.747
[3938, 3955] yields 1.7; 0.447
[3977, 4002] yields -2.7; 0.62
